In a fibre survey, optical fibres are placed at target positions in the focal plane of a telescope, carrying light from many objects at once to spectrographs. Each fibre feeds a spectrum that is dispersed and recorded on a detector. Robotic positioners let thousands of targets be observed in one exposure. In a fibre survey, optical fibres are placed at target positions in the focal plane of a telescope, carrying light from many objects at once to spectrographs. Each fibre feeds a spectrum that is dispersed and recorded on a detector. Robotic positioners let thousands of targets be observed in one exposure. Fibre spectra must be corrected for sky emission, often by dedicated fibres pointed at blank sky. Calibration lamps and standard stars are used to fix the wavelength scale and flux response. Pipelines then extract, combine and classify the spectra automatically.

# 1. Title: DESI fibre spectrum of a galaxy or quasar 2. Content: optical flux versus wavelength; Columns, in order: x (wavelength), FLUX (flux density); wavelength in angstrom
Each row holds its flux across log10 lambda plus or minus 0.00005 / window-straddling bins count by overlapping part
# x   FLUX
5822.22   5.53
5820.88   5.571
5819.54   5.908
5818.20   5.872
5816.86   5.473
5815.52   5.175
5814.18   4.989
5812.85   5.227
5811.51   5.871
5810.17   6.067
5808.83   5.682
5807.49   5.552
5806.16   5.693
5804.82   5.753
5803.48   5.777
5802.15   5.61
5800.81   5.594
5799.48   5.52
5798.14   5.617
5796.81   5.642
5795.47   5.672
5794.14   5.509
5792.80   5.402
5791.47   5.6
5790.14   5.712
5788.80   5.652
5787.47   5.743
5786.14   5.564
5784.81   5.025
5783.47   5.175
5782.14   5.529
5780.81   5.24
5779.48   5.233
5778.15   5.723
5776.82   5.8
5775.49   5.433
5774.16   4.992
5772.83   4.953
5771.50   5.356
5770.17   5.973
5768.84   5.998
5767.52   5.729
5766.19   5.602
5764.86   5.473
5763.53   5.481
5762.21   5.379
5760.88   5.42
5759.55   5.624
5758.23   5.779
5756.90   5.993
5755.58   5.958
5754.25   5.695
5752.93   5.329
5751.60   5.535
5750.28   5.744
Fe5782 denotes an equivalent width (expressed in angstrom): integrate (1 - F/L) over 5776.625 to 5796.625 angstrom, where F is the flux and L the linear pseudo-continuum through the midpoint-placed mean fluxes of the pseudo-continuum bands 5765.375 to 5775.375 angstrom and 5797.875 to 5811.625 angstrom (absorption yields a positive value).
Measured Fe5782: 0.3 angstrom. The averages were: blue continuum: 5.51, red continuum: 5.7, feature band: 5.5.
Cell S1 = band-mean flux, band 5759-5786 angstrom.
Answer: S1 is 5.46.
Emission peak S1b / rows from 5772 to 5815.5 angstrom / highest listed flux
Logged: 6.067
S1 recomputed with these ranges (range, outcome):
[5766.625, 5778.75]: 5.55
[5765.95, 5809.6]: 5.55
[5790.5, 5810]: 5.63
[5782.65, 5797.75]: 5.52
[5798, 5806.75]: 5.65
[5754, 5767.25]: 5.64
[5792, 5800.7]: 5.56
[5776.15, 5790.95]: 5.49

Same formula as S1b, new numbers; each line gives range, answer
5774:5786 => 5.8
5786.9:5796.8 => 5.743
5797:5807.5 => 5.777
